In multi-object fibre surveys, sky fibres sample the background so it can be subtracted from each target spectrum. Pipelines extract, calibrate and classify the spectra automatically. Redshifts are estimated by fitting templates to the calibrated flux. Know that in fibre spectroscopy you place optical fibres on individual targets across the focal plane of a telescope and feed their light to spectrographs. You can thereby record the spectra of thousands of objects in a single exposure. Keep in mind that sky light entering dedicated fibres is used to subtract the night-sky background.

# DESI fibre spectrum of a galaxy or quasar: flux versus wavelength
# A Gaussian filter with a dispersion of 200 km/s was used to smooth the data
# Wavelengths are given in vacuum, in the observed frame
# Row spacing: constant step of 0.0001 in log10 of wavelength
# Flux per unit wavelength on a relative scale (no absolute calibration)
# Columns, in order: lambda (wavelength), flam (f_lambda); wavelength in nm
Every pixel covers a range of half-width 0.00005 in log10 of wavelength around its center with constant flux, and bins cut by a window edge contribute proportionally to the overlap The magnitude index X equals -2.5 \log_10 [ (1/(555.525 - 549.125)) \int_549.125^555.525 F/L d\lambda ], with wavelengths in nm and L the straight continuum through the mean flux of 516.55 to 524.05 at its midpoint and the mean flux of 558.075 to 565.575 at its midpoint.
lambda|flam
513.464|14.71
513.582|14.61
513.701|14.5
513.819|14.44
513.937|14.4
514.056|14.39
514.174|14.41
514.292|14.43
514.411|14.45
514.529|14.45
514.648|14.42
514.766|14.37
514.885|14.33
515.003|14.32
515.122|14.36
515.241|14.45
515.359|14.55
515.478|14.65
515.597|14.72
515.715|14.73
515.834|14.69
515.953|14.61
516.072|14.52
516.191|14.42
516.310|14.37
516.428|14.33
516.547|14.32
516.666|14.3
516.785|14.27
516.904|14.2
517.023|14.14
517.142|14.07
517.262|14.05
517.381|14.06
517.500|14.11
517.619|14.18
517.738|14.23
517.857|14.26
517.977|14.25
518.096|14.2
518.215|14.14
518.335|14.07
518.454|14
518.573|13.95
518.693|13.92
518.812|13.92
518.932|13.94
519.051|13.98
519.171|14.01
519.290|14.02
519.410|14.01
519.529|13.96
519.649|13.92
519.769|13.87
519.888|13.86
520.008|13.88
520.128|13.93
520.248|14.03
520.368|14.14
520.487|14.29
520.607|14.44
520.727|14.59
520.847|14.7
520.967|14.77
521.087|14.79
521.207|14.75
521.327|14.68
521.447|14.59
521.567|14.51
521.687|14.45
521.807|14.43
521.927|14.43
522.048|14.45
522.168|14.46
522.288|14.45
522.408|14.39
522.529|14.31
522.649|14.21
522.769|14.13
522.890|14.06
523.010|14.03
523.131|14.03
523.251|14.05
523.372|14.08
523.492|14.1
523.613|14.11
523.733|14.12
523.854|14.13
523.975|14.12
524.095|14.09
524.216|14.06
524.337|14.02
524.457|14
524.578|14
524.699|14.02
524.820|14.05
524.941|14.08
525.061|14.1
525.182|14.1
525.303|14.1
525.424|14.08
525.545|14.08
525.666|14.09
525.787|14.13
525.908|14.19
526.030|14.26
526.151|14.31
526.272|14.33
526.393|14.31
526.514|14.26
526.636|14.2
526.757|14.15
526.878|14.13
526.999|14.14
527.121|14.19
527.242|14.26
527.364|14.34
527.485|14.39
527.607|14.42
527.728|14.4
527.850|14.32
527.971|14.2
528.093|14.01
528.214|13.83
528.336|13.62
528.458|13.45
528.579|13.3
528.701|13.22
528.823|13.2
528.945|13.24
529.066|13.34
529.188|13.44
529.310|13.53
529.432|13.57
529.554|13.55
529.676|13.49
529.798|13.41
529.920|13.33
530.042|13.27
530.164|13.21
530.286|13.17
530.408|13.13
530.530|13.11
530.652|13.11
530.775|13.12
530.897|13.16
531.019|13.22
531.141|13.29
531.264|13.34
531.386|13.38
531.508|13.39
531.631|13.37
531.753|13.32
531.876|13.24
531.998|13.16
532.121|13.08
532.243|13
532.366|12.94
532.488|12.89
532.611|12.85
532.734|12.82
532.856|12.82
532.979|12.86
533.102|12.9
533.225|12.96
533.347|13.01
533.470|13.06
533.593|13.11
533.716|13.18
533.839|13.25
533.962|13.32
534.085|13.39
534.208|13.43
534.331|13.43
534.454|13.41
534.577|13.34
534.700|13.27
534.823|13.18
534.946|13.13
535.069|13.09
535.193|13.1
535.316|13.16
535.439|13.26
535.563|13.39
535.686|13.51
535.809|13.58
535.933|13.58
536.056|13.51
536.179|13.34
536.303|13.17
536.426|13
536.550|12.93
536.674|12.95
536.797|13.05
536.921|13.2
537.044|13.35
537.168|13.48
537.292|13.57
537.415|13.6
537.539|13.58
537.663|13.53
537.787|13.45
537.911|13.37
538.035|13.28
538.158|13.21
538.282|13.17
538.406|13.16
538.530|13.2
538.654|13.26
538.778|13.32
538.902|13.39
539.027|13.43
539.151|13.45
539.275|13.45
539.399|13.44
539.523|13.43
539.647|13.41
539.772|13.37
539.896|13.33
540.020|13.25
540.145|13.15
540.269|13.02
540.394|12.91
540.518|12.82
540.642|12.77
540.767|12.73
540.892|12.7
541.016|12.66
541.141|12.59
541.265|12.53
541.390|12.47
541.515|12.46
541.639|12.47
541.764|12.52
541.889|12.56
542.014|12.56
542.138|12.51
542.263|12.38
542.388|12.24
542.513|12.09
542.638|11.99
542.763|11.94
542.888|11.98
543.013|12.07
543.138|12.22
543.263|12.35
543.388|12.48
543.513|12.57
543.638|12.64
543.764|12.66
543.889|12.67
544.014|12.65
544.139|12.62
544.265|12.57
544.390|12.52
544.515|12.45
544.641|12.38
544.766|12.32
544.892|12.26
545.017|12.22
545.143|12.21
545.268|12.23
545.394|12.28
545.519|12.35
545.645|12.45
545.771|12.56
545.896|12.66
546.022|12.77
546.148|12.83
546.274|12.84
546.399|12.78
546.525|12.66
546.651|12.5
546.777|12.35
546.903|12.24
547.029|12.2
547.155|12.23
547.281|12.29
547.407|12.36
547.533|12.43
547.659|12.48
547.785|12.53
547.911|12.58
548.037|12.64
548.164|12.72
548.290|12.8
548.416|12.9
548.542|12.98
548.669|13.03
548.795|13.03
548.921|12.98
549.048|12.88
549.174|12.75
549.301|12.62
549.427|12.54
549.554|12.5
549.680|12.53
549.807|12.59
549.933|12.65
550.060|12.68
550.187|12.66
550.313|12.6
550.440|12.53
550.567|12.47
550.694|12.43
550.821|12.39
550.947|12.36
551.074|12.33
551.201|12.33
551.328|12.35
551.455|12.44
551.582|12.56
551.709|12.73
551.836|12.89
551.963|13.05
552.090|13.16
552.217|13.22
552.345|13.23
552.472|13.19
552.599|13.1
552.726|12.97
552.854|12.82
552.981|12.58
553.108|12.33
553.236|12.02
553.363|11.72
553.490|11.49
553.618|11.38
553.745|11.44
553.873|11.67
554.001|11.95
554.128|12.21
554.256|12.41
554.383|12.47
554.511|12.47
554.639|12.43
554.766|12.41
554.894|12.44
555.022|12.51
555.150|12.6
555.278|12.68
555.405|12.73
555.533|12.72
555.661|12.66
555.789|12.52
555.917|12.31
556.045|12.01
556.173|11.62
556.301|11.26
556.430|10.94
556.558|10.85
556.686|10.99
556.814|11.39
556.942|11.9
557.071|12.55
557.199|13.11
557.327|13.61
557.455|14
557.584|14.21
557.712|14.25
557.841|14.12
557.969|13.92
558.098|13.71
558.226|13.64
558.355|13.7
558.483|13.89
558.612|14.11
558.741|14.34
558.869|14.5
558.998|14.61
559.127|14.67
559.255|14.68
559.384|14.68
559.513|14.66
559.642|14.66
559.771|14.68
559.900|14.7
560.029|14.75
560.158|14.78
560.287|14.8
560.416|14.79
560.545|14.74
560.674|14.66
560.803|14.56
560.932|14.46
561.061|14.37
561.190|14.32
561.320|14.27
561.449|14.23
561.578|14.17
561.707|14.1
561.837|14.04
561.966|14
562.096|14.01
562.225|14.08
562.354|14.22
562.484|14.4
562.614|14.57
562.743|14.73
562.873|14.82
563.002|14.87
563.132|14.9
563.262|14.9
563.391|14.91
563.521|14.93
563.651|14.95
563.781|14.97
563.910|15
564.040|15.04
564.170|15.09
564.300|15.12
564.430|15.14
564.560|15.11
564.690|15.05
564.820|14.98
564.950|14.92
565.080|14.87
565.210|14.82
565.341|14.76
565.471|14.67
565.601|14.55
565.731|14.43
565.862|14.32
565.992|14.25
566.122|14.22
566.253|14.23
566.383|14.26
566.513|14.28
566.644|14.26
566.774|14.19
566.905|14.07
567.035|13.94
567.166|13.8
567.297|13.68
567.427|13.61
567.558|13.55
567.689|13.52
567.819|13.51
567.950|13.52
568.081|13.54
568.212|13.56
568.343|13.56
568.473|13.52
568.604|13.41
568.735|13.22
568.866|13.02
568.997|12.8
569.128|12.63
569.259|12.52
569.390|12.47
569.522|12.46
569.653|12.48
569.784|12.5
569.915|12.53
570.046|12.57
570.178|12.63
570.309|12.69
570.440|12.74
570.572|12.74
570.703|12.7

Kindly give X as 0.16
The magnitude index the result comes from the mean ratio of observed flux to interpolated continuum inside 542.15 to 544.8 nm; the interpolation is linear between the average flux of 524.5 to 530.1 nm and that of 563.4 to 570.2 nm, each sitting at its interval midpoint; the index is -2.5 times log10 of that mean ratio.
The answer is 0.13 mag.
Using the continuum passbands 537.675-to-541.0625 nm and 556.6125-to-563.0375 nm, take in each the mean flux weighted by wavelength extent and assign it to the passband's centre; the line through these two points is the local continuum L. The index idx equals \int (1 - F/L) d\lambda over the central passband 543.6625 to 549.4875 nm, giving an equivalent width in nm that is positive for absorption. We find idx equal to 0.41 nm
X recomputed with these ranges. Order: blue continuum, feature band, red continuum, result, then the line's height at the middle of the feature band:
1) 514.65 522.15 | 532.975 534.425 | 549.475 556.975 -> 0.02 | 13.4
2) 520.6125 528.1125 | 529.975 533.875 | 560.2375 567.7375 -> 0.09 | 14.3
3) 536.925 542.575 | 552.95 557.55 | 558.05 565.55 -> 0.16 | 14.1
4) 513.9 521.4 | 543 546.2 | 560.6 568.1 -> 0.15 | 14.4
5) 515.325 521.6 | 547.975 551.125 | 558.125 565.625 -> 0.15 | 14.5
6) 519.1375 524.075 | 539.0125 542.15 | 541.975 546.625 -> -0.02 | 12.7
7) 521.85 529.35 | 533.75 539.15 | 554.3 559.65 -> 0.03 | 13.7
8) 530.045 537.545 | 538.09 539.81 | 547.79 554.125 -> -0.03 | 13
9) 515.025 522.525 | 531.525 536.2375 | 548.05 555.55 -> 0.02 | 13.5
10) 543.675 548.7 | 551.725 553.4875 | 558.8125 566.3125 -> 0.05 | 13.4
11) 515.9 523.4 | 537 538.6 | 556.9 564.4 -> 0.07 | 14.3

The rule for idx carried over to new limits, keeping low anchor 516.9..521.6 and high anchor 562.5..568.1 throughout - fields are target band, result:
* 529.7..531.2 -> 0.109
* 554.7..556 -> 0.169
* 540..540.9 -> 0.088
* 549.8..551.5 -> 0.226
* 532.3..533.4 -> 0.106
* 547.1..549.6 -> 0.298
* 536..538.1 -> 0.145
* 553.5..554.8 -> 0.213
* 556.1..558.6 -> 0.275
